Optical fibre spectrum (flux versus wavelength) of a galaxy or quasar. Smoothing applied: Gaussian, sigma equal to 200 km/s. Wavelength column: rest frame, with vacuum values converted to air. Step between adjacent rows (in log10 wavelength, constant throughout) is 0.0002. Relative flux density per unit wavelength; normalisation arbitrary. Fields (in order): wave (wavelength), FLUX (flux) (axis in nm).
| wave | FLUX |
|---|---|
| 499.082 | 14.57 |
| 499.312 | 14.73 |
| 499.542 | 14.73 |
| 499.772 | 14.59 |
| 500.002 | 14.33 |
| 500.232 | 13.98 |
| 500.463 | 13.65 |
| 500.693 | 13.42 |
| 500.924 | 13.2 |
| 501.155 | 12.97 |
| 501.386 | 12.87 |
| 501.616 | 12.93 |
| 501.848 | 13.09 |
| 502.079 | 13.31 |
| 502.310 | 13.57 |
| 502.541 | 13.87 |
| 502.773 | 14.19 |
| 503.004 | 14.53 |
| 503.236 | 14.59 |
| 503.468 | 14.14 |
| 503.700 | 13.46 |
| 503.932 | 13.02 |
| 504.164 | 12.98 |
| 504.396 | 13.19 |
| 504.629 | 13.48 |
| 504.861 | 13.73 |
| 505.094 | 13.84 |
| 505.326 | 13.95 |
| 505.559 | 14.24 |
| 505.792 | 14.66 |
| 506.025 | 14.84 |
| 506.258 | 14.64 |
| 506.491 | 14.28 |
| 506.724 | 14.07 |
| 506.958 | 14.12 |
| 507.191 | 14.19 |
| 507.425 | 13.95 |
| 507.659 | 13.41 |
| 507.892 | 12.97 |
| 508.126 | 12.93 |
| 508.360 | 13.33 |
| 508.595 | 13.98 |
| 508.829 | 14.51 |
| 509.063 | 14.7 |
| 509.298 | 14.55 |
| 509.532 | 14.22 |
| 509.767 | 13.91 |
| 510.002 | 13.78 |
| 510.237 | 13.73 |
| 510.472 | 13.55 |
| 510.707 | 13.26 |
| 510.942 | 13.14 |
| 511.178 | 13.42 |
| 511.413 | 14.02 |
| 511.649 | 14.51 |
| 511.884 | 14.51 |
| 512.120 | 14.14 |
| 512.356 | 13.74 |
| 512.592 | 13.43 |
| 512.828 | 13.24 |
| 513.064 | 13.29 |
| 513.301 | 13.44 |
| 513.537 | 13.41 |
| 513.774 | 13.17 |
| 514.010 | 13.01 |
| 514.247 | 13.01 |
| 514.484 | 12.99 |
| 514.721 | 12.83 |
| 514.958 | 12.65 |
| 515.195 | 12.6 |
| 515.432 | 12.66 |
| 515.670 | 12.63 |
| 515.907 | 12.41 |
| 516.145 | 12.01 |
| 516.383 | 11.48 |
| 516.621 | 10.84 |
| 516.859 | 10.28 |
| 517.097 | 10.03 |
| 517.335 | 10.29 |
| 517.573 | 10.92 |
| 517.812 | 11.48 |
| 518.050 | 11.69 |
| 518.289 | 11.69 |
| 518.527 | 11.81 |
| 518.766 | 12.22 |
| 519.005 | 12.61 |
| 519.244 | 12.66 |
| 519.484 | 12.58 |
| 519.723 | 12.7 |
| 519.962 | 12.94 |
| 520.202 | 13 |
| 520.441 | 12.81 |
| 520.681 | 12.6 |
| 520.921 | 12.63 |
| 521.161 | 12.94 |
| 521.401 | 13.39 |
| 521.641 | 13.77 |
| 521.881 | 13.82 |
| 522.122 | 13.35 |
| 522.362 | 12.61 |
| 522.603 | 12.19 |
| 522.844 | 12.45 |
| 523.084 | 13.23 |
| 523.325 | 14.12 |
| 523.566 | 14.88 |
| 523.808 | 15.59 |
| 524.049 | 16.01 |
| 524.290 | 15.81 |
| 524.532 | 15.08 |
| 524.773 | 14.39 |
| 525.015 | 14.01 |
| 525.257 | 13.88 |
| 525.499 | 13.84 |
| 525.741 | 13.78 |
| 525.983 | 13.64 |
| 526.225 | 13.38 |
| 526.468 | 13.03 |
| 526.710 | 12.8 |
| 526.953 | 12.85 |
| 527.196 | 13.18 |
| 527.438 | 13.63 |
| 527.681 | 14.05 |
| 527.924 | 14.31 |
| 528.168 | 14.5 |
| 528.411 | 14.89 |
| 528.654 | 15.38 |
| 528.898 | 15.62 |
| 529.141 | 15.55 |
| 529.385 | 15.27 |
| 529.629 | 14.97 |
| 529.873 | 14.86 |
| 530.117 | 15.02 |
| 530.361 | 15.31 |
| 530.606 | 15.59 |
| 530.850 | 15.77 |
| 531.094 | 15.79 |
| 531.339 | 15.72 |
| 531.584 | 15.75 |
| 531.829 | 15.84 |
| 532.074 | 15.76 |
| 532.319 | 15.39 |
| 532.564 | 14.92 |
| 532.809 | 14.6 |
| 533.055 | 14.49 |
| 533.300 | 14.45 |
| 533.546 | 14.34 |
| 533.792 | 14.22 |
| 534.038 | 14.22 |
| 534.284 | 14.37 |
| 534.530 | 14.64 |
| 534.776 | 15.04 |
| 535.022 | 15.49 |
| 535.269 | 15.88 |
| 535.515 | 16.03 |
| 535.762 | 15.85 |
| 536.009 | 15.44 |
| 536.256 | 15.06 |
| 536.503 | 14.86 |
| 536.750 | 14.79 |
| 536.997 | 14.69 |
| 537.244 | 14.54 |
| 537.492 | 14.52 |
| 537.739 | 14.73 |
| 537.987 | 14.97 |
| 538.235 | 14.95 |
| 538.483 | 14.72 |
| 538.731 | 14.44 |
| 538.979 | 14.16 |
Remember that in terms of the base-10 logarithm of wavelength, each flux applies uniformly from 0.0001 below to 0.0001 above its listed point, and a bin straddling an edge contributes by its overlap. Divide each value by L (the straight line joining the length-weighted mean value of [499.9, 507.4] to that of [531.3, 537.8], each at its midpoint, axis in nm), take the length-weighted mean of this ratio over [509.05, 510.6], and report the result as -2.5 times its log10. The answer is 0.002 mag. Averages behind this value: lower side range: 13.8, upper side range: 15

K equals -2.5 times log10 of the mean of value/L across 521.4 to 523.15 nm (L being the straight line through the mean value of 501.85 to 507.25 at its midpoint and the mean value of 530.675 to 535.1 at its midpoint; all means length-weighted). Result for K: 0.12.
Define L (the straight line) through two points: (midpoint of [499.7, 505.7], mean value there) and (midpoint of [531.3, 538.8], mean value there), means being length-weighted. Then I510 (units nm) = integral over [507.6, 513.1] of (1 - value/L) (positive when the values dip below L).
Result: 0.08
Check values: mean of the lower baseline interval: 13.7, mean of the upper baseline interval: 15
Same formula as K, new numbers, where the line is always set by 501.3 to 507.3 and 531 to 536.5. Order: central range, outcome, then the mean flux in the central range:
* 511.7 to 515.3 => 0.07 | 13.3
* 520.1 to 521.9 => 0.12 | 13.1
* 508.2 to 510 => 0.00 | 14.1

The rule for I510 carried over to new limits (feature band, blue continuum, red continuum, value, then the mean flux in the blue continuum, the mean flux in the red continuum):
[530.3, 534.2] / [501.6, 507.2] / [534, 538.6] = -0.07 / 13.9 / 15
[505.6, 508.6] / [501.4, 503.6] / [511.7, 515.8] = -0.09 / 13.8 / 13.2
